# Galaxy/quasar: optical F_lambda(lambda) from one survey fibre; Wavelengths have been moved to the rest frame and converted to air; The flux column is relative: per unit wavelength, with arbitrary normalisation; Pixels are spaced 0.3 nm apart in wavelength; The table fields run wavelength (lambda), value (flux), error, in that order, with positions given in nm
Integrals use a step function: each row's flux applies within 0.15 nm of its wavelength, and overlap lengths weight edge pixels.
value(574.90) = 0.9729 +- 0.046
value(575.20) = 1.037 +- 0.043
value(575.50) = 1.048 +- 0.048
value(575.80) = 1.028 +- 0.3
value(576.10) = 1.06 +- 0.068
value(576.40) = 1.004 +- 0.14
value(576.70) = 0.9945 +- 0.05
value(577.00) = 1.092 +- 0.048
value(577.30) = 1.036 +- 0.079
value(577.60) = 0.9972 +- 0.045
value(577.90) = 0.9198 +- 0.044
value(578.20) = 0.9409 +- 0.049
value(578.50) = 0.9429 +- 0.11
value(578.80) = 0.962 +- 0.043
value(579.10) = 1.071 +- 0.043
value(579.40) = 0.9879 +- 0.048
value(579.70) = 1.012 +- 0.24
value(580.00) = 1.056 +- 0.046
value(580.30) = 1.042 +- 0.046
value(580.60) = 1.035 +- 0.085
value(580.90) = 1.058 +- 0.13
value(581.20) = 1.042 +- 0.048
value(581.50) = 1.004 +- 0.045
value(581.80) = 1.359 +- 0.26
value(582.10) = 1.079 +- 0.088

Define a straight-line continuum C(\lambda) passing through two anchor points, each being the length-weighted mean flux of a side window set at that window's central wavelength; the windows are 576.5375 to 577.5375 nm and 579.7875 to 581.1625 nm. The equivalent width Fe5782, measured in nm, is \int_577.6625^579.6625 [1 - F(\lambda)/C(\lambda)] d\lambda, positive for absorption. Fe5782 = 0.13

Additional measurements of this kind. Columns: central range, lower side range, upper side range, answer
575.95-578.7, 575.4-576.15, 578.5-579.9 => 0.07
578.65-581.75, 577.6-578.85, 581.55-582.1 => 0.16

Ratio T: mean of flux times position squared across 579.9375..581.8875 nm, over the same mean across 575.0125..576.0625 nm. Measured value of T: 1.06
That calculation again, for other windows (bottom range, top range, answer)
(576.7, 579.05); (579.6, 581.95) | 1.10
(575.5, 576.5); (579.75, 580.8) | 1.02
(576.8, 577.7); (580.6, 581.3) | 1.02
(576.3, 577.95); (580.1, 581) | 1.04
